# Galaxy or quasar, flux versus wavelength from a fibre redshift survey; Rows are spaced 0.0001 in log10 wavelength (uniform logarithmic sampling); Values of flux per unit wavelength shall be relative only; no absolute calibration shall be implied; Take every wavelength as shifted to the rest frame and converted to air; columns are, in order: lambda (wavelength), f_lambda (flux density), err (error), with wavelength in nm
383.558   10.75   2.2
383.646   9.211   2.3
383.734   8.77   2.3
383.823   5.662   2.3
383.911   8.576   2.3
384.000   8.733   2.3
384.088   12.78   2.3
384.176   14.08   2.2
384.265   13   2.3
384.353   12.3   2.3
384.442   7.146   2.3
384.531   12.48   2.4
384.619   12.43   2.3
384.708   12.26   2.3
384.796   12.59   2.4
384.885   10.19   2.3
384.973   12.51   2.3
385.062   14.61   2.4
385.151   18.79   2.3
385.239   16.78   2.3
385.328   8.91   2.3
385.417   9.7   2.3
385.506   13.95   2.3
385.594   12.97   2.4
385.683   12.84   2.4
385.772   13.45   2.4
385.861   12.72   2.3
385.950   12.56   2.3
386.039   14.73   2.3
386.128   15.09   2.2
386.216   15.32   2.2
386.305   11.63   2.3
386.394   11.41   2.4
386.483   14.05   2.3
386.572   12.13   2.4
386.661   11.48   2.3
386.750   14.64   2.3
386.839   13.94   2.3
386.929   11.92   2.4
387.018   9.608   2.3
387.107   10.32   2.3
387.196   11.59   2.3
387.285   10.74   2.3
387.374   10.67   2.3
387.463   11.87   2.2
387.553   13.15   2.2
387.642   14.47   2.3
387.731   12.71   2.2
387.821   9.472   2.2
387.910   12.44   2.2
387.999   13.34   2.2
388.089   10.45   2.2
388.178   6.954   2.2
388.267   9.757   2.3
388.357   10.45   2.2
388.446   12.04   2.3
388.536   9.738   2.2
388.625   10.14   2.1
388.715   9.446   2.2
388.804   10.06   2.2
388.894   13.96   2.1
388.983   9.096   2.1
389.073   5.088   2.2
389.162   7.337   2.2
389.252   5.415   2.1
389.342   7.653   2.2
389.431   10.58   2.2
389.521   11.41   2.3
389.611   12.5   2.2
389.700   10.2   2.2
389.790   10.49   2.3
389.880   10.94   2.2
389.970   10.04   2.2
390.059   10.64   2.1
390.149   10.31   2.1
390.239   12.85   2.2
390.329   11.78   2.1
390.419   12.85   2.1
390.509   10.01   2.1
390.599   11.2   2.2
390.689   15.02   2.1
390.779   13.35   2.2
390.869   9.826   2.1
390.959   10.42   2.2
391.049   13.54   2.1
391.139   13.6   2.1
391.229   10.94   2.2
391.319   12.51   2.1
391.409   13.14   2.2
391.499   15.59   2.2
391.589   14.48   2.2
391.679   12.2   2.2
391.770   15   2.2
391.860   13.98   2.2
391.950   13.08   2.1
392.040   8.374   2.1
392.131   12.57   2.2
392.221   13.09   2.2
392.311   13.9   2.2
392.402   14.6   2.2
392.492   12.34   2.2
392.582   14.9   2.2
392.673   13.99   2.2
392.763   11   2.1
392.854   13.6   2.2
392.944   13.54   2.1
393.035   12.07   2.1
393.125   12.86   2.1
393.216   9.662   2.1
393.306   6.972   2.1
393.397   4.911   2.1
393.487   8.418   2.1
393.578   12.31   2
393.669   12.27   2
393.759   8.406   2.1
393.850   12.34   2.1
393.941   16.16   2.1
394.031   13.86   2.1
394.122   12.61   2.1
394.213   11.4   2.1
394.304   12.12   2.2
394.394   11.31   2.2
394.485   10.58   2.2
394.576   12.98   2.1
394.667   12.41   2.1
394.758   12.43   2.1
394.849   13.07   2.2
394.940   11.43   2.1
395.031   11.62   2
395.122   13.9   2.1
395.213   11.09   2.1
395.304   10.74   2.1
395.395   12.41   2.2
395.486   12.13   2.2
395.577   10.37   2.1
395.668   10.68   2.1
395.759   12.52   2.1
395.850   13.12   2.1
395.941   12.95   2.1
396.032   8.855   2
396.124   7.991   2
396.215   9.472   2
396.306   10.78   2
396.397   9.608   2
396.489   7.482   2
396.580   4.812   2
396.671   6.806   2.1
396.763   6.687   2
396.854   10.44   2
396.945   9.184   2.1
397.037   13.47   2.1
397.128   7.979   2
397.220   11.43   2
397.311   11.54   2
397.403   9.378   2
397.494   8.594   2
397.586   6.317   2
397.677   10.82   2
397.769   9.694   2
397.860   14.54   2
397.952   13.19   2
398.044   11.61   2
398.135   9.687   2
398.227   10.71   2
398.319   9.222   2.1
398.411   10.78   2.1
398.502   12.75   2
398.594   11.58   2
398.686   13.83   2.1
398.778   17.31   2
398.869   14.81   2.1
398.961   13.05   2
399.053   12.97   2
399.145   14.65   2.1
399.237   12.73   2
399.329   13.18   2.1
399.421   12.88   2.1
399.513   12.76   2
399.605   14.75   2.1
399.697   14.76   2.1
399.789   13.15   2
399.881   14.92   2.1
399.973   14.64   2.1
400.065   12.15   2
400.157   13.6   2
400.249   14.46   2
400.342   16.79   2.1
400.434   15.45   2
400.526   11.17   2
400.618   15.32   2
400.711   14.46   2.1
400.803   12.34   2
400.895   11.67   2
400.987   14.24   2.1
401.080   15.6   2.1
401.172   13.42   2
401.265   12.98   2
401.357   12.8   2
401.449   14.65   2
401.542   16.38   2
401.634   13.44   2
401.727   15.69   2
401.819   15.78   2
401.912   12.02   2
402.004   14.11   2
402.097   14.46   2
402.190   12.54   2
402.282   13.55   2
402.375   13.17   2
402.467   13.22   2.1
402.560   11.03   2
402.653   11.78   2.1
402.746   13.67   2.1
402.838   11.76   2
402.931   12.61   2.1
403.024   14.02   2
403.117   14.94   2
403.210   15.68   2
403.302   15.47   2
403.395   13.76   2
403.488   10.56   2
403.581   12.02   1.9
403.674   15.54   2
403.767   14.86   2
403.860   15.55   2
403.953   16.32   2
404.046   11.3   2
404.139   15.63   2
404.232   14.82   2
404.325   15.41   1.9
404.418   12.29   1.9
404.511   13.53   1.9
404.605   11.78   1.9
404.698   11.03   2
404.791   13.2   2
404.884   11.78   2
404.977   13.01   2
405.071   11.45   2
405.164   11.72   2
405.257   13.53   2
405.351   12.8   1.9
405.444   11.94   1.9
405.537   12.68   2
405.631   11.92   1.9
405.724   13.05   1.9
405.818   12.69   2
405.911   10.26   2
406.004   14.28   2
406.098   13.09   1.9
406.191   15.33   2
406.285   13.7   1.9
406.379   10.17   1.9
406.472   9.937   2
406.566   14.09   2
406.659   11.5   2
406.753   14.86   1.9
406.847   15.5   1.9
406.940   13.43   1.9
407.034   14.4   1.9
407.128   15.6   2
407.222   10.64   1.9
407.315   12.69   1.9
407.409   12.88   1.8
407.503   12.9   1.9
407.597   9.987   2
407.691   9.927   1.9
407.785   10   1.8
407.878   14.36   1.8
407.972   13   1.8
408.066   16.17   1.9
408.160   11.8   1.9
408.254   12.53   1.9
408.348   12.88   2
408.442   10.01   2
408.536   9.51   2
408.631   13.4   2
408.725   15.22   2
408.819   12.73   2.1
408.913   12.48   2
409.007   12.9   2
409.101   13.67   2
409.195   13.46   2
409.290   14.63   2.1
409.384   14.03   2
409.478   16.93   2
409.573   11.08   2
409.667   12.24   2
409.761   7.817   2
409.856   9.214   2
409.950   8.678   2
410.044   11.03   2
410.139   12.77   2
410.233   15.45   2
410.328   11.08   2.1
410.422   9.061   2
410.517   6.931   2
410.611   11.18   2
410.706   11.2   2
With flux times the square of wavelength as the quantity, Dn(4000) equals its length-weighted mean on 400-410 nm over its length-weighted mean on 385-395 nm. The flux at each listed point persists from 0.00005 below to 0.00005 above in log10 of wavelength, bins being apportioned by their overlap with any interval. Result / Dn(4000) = 1.2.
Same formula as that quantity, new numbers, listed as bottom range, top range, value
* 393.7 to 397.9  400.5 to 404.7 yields 1.31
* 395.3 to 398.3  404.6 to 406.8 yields 1.29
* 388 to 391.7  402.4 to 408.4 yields 1.29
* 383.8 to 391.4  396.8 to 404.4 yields 1.21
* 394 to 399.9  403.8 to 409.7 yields 1.18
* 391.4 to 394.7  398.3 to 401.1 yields 1.15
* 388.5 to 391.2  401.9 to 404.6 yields 1.37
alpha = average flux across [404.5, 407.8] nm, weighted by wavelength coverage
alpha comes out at 12.5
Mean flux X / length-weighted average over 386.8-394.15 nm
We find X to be 11.5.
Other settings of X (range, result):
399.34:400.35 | 13.9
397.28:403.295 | 13.1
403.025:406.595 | 13.2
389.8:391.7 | 12.1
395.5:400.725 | 11.7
